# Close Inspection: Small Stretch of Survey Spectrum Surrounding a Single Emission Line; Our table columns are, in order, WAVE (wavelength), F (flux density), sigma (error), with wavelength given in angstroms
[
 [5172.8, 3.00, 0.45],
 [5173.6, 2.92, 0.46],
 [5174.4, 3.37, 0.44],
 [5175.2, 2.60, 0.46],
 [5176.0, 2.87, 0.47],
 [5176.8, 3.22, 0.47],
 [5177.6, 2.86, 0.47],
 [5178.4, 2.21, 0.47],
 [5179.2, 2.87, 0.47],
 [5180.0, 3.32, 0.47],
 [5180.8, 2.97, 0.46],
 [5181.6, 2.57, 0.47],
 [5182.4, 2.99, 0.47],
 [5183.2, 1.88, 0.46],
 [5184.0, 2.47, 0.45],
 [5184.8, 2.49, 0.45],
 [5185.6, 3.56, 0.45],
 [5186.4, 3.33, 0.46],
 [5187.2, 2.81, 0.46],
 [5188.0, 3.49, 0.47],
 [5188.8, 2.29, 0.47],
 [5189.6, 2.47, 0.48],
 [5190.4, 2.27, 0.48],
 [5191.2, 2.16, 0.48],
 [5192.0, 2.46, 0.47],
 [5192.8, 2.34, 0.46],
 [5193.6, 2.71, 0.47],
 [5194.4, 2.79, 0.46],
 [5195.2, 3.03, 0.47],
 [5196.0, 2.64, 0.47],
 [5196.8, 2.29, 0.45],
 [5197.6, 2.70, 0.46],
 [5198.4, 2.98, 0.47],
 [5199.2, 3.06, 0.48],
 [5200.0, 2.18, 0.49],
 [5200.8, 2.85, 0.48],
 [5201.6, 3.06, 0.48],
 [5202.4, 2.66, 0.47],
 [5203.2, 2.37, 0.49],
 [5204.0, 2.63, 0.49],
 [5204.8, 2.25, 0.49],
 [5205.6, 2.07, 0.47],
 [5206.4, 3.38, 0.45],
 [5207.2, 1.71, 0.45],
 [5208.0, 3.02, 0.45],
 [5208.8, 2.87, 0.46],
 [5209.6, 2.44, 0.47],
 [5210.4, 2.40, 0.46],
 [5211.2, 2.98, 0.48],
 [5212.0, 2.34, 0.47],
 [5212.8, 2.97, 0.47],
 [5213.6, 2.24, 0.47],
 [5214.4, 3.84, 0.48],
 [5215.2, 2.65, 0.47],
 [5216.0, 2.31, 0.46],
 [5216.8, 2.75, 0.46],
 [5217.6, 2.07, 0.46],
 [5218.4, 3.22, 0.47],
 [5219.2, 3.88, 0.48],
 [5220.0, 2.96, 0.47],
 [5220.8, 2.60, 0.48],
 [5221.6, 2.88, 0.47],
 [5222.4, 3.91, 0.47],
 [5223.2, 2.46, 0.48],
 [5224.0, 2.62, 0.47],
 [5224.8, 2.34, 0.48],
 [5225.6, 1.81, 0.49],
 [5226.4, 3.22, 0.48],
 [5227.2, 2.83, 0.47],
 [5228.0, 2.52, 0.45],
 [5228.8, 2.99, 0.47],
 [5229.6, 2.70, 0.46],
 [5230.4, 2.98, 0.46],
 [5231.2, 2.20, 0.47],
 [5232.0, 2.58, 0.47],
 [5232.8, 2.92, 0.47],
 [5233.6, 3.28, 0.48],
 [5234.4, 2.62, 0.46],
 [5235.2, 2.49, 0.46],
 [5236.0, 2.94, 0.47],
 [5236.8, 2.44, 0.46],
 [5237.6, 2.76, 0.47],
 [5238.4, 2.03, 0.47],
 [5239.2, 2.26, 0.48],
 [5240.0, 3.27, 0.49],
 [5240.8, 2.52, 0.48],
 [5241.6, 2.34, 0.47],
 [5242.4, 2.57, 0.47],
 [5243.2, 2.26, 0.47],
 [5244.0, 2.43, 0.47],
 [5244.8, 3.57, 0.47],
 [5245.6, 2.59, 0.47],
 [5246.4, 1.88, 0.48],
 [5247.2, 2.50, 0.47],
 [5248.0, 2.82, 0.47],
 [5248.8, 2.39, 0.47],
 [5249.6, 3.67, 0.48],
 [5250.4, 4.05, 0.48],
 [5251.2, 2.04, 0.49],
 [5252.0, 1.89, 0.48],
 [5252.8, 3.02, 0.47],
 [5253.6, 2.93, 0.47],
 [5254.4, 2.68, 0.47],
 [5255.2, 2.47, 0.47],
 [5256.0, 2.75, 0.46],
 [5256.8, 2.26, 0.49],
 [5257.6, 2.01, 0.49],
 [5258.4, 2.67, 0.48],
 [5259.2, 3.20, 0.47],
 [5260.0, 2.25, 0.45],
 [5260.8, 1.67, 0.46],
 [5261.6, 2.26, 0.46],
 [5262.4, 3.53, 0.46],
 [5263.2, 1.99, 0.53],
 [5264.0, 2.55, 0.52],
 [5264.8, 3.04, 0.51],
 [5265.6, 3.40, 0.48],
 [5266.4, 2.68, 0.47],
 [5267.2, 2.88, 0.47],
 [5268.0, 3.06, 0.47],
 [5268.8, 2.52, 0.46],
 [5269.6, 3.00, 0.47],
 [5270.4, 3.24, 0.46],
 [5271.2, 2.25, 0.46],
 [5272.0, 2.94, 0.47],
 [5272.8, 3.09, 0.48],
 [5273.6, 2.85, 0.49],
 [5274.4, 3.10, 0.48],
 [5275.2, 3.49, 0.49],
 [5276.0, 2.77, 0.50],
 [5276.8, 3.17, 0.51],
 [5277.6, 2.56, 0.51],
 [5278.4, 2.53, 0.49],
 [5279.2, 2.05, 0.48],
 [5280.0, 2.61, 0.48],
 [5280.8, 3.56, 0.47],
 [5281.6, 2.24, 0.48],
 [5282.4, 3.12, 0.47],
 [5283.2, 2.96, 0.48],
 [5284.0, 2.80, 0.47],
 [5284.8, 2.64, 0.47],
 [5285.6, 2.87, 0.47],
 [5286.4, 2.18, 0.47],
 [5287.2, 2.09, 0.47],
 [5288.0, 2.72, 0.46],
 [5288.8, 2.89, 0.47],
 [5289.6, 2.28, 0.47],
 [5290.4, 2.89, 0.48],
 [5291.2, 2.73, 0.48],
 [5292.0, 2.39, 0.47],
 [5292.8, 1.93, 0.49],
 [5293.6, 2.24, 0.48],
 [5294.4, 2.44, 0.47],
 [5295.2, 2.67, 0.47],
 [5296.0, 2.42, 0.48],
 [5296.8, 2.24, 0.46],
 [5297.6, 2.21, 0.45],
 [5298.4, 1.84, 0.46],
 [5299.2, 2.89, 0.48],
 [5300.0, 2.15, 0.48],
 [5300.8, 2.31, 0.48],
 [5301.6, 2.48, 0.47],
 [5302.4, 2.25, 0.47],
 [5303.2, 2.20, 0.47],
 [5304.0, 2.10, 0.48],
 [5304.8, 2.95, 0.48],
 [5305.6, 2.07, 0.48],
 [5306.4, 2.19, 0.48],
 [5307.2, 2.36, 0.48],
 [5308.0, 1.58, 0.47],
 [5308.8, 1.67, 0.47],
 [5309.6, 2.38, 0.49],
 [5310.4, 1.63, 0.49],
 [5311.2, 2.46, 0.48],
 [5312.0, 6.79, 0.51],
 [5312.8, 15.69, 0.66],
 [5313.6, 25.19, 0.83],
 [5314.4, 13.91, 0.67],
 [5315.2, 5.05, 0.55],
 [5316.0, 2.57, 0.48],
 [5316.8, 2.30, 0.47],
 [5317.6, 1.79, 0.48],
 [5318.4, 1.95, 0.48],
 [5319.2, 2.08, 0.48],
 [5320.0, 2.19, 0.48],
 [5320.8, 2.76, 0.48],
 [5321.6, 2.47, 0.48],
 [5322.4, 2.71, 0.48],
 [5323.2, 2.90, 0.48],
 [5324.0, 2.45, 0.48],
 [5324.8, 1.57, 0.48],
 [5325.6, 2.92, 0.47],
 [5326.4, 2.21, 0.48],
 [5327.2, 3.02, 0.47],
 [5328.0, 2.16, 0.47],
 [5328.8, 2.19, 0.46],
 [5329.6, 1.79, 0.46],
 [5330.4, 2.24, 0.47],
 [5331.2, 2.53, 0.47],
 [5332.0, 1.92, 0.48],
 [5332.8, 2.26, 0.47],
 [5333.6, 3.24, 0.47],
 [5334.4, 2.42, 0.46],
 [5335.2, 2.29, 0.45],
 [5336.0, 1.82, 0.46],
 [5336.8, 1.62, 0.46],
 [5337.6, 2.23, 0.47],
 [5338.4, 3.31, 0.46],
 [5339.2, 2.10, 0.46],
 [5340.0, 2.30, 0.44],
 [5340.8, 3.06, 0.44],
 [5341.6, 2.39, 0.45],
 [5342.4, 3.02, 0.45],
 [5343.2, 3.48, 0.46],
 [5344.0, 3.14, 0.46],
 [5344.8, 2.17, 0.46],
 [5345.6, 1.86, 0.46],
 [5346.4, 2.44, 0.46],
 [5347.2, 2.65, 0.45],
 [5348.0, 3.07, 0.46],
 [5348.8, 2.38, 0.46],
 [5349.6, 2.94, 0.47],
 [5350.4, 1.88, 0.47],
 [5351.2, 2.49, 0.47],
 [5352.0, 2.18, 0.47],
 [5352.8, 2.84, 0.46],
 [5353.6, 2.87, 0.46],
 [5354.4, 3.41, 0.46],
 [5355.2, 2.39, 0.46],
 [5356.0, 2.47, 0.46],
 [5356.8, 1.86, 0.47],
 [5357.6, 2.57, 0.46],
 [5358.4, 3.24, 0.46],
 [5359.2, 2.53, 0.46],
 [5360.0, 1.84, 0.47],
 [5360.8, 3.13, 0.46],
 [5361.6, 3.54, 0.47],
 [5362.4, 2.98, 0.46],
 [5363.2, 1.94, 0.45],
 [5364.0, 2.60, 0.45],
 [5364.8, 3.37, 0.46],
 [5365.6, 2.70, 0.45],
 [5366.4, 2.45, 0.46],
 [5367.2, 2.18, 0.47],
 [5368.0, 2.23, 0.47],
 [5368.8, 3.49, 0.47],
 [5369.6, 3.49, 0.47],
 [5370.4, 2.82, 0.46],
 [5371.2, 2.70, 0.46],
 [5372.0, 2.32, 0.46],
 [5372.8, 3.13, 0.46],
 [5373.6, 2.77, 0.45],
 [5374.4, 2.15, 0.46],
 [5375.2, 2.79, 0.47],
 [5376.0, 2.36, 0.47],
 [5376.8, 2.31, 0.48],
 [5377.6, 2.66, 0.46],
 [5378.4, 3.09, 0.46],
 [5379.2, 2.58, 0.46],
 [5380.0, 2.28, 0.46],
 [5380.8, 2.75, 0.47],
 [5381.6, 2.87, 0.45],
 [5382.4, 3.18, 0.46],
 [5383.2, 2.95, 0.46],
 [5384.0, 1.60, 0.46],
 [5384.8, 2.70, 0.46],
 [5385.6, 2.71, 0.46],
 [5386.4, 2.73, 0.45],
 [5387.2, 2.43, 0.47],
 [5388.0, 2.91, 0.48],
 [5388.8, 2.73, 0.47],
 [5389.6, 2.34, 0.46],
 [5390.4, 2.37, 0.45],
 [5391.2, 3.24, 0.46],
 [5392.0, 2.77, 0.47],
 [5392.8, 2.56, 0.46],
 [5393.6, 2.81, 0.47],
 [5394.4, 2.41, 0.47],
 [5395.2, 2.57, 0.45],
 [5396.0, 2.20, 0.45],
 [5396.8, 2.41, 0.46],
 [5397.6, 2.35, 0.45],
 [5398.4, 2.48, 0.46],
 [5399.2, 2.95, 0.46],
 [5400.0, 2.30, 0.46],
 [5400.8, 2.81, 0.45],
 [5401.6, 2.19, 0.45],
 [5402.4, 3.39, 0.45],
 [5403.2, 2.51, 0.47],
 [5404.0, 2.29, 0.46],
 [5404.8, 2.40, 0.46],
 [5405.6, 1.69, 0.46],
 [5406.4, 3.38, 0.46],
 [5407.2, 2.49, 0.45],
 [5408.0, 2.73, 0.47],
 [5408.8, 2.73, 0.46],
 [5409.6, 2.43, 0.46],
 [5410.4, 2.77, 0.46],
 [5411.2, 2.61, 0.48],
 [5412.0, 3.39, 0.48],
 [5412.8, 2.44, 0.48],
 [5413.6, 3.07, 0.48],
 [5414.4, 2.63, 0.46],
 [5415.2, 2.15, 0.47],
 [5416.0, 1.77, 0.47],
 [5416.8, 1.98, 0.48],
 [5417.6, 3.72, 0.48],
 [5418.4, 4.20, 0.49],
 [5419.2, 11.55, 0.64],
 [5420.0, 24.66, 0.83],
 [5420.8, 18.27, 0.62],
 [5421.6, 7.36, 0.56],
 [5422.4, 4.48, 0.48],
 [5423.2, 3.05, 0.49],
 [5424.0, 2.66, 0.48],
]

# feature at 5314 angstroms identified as Hbeta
